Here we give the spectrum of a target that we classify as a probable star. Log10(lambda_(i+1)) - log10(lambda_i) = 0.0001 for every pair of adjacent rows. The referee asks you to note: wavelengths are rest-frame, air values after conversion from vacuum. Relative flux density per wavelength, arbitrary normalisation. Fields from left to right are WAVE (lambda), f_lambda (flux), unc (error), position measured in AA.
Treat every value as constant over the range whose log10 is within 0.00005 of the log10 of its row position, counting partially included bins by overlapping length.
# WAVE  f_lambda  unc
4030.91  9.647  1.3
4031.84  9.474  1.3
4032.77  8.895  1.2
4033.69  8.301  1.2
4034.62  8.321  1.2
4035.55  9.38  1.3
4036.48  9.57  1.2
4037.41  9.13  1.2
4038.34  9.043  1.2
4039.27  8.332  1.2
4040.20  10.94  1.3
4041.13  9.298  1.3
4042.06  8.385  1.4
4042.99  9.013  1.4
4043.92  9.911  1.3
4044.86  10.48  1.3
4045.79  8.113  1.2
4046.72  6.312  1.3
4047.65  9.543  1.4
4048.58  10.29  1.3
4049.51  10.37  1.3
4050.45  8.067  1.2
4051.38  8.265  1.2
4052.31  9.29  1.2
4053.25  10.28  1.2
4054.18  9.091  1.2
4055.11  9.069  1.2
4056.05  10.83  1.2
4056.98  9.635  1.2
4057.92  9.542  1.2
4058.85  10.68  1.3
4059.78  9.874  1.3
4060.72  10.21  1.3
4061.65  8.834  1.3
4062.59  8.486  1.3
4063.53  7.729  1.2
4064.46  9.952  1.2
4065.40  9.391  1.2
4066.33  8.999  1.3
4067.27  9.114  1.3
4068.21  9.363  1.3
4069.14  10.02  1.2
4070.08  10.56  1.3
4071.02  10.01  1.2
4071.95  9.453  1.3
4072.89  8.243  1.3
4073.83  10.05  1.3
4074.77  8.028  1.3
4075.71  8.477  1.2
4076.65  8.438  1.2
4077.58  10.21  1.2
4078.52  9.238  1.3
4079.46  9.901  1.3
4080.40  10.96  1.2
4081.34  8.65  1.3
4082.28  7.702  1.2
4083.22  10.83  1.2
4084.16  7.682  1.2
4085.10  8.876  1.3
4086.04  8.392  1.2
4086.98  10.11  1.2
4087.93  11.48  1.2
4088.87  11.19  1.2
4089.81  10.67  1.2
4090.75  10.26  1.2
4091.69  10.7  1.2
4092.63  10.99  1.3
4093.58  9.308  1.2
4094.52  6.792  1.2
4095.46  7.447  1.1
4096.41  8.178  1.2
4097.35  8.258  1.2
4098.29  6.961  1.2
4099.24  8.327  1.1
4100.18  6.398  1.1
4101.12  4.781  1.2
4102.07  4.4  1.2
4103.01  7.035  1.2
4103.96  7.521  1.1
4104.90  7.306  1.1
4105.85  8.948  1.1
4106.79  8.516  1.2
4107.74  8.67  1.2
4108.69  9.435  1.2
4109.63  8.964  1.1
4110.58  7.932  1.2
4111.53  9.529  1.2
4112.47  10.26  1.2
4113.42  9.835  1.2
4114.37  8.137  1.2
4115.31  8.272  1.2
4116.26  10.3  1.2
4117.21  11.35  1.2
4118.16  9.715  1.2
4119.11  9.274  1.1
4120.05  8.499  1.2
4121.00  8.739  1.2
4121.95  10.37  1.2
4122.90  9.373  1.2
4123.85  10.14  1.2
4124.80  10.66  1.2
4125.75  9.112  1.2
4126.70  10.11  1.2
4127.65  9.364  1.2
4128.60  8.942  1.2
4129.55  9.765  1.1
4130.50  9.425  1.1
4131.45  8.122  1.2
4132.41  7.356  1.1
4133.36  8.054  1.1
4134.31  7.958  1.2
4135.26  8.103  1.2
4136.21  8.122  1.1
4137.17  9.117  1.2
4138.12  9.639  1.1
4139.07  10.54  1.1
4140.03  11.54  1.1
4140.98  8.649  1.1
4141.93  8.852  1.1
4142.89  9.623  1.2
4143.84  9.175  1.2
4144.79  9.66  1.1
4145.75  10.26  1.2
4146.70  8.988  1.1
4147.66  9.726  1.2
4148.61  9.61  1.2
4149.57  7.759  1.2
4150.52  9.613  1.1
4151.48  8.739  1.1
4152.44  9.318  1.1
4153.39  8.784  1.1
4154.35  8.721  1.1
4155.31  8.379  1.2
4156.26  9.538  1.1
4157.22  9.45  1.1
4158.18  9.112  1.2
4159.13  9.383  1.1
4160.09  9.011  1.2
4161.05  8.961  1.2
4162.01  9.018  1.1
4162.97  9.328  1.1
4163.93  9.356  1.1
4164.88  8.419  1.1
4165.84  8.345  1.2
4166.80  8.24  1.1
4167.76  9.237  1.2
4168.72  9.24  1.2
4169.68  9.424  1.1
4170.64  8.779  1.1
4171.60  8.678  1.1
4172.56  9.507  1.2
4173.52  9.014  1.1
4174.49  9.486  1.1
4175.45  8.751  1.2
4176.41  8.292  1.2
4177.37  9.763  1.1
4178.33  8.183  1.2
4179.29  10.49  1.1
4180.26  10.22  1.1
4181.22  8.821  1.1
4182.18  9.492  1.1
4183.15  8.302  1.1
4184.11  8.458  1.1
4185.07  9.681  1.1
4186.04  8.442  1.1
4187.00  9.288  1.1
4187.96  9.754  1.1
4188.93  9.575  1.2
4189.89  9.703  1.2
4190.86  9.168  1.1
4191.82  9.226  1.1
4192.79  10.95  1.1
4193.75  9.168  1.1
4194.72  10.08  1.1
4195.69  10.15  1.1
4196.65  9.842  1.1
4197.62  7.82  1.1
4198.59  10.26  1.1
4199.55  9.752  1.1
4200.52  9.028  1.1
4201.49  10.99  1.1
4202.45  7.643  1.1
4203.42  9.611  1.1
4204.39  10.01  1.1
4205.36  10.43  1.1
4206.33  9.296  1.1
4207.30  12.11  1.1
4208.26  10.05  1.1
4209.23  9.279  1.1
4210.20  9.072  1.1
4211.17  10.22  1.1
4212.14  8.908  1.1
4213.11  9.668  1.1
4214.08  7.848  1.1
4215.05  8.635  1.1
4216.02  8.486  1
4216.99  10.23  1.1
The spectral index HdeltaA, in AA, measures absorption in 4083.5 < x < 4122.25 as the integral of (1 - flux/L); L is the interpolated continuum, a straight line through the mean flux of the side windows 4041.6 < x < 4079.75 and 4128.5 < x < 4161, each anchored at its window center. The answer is 1.77 AA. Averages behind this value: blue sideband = 9.31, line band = 8.78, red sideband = 9.09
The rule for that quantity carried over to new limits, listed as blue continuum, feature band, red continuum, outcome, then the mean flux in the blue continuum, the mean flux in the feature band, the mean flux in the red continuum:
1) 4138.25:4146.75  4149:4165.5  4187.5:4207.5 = 1.2 AA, 9.74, 8.99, 9.7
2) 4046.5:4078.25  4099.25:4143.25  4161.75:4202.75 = 2.2 AA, 9.34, 8.84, 9.25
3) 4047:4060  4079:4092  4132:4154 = -0.5 AA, 9.58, 9.8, 9.1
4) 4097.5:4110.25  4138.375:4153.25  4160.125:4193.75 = -1.8 AA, 7.51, 9.46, 9.16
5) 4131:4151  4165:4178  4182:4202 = 0.5 AA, 9.07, 8.95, 9.48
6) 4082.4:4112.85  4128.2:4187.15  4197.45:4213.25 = 0.9 AA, 8.61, 9.07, 9.69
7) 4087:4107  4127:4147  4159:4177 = -0.9 AA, 8.39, 9.12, 8.97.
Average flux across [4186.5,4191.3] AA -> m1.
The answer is 9.5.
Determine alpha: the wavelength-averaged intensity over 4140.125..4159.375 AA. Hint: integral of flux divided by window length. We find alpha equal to 9.22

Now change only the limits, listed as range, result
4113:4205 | 9.25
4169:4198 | 9.29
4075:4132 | 8.98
